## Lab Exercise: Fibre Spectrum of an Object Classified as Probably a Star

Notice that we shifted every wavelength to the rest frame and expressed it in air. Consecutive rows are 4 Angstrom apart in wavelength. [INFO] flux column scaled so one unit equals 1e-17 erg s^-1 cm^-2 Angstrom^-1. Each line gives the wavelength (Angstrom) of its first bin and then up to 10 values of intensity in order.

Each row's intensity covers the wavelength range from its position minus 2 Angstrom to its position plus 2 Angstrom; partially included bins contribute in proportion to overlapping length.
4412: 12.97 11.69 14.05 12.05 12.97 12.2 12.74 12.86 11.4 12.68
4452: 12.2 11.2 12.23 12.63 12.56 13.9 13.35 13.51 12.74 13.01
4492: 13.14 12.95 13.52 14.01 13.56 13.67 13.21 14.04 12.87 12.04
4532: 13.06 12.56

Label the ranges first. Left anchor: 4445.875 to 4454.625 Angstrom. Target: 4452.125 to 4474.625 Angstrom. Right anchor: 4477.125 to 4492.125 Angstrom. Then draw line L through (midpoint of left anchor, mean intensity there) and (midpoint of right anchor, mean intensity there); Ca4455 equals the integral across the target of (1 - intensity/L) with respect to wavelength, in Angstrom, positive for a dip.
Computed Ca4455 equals 0.2 Angstrom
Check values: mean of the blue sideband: 12.3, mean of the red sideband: 13.1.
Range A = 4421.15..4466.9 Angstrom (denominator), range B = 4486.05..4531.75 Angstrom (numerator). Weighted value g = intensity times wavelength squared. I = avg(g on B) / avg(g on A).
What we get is 1.11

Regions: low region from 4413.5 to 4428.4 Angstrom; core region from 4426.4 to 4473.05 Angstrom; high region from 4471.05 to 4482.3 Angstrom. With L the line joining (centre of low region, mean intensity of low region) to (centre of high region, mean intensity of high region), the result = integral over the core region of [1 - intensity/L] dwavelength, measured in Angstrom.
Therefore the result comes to 2.43 Angstrom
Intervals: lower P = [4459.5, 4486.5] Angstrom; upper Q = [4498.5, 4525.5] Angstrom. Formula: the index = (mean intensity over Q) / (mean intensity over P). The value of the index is 1.04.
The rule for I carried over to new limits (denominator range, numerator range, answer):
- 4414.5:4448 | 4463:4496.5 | 1.07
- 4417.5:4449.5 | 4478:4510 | 1.08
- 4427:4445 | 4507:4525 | 1.12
